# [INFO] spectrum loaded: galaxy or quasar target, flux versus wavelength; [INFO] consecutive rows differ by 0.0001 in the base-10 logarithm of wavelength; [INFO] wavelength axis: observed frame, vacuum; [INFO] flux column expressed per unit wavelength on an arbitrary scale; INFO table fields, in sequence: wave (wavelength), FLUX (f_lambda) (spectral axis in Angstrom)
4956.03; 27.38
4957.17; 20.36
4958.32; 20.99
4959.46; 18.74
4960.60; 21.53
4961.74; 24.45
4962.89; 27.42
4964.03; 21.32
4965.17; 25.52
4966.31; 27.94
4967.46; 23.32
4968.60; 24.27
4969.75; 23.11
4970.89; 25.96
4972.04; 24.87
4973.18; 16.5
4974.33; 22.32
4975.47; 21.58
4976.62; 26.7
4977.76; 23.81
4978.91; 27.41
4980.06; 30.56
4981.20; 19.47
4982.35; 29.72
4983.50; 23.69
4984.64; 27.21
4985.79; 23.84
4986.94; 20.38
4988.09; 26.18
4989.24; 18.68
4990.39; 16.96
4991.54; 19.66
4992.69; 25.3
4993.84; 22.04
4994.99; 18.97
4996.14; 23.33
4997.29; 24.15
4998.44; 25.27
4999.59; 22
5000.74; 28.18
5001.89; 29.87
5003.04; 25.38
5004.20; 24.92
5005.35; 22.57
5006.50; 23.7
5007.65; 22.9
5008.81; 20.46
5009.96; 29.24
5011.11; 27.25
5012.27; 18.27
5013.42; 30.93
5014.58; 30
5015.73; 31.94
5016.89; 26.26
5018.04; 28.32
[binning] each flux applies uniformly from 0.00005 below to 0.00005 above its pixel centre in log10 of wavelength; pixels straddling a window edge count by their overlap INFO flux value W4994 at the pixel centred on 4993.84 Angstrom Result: 22.04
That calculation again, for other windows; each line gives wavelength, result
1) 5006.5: 23.7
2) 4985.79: 23.84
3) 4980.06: 30.56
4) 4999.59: 22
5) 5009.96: 29.24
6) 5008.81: 20.46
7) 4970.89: 25.96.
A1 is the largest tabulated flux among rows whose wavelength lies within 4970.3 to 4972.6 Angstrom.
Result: 25.96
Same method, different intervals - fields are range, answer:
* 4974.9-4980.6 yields 30.56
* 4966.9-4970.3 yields 24.27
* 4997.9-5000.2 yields 25.27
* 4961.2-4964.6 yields 27.42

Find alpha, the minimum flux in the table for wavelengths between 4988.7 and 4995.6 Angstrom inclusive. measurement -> 16.96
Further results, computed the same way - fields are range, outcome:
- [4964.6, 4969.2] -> 23.32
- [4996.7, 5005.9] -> 22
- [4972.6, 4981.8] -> 16.5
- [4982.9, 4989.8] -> 18.68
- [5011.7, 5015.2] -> 18.27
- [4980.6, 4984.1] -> 19.47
